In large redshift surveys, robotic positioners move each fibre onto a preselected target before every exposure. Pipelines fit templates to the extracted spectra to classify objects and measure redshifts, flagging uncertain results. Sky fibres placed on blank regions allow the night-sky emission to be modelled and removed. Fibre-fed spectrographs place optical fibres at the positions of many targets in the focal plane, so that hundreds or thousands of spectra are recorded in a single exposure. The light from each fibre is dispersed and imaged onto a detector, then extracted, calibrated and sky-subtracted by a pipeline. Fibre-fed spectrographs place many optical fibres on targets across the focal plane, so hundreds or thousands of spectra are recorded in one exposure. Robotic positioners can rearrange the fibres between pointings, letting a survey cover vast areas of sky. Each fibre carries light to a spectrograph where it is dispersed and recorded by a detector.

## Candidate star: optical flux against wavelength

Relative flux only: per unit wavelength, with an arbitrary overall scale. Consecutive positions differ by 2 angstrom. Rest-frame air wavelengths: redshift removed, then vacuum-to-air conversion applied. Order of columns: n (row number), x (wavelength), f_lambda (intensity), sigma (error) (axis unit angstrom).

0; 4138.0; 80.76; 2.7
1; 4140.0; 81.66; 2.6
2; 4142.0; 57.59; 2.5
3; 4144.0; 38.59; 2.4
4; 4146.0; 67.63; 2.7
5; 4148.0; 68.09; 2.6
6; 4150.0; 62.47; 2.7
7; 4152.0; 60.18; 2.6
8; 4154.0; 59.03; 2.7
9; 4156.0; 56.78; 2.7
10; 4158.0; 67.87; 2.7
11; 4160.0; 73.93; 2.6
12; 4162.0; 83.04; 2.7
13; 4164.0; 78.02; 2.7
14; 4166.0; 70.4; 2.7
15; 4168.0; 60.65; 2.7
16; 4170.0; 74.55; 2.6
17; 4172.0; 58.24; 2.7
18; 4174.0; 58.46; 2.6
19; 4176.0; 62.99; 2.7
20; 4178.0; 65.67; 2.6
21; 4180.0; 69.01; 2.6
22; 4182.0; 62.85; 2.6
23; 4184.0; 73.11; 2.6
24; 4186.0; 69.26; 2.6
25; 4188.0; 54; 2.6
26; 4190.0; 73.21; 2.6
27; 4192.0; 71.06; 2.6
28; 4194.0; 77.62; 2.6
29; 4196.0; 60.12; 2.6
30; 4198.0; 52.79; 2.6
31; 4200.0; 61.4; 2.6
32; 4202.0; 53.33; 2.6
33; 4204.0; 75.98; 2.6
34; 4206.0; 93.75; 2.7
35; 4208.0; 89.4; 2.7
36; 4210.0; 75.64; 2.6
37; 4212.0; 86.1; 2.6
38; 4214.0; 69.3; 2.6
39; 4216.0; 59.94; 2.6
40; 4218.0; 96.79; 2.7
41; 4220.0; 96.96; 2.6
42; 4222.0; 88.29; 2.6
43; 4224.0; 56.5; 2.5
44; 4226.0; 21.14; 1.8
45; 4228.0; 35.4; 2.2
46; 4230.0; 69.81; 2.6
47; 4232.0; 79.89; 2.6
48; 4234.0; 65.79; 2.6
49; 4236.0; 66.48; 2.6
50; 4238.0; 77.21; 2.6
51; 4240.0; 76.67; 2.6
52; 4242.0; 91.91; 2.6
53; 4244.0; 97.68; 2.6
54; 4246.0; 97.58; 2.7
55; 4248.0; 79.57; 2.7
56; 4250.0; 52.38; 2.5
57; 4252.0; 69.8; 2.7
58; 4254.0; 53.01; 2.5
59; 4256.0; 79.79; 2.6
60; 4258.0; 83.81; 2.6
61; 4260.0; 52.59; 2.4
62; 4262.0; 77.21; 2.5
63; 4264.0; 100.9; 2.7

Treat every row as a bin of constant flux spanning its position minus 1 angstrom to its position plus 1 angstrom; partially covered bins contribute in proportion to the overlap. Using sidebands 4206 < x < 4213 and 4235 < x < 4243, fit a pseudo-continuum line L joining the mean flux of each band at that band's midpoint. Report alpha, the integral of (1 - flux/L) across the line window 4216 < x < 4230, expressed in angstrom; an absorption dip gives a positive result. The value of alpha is 2.8 angstrom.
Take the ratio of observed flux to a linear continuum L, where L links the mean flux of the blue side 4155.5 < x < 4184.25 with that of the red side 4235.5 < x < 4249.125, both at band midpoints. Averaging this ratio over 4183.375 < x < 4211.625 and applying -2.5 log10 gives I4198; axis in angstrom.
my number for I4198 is 0.06 mag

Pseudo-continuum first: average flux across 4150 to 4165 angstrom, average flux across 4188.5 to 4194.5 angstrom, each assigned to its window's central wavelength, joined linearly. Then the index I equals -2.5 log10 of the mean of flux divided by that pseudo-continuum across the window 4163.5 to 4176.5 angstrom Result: 0.06 mag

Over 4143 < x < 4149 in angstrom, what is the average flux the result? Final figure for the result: 58.1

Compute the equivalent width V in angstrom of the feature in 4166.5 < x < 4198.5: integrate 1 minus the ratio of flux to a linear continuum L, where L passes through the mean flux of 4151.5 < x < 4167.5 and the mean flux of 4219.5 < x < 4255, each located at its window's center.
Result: 1.7 angstrom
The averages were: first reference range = 68.7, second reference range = 70.5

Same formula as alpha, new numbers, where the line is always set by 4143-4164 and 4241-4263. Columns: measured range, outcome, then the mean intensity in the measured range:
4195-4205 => 1.31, 60.7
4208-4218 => -0.76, 76.8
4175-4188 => 0.30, 66.1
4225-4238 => 2.76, 58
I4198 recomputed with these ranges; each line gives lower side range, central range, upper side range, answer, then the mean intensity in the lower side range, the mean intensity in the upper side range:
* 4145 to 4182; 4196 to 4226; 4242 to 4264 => -0.02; 66.4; 76.3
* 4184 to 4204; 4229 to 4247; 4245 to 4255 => -0.16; 64.7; 70.5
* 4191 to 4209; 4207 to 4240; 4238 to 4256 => 0.04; 70.6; 77.5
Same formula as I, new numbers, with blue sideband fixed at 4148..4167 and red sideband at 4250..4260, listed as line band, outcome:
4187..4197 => 0.01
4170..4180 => 0.07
